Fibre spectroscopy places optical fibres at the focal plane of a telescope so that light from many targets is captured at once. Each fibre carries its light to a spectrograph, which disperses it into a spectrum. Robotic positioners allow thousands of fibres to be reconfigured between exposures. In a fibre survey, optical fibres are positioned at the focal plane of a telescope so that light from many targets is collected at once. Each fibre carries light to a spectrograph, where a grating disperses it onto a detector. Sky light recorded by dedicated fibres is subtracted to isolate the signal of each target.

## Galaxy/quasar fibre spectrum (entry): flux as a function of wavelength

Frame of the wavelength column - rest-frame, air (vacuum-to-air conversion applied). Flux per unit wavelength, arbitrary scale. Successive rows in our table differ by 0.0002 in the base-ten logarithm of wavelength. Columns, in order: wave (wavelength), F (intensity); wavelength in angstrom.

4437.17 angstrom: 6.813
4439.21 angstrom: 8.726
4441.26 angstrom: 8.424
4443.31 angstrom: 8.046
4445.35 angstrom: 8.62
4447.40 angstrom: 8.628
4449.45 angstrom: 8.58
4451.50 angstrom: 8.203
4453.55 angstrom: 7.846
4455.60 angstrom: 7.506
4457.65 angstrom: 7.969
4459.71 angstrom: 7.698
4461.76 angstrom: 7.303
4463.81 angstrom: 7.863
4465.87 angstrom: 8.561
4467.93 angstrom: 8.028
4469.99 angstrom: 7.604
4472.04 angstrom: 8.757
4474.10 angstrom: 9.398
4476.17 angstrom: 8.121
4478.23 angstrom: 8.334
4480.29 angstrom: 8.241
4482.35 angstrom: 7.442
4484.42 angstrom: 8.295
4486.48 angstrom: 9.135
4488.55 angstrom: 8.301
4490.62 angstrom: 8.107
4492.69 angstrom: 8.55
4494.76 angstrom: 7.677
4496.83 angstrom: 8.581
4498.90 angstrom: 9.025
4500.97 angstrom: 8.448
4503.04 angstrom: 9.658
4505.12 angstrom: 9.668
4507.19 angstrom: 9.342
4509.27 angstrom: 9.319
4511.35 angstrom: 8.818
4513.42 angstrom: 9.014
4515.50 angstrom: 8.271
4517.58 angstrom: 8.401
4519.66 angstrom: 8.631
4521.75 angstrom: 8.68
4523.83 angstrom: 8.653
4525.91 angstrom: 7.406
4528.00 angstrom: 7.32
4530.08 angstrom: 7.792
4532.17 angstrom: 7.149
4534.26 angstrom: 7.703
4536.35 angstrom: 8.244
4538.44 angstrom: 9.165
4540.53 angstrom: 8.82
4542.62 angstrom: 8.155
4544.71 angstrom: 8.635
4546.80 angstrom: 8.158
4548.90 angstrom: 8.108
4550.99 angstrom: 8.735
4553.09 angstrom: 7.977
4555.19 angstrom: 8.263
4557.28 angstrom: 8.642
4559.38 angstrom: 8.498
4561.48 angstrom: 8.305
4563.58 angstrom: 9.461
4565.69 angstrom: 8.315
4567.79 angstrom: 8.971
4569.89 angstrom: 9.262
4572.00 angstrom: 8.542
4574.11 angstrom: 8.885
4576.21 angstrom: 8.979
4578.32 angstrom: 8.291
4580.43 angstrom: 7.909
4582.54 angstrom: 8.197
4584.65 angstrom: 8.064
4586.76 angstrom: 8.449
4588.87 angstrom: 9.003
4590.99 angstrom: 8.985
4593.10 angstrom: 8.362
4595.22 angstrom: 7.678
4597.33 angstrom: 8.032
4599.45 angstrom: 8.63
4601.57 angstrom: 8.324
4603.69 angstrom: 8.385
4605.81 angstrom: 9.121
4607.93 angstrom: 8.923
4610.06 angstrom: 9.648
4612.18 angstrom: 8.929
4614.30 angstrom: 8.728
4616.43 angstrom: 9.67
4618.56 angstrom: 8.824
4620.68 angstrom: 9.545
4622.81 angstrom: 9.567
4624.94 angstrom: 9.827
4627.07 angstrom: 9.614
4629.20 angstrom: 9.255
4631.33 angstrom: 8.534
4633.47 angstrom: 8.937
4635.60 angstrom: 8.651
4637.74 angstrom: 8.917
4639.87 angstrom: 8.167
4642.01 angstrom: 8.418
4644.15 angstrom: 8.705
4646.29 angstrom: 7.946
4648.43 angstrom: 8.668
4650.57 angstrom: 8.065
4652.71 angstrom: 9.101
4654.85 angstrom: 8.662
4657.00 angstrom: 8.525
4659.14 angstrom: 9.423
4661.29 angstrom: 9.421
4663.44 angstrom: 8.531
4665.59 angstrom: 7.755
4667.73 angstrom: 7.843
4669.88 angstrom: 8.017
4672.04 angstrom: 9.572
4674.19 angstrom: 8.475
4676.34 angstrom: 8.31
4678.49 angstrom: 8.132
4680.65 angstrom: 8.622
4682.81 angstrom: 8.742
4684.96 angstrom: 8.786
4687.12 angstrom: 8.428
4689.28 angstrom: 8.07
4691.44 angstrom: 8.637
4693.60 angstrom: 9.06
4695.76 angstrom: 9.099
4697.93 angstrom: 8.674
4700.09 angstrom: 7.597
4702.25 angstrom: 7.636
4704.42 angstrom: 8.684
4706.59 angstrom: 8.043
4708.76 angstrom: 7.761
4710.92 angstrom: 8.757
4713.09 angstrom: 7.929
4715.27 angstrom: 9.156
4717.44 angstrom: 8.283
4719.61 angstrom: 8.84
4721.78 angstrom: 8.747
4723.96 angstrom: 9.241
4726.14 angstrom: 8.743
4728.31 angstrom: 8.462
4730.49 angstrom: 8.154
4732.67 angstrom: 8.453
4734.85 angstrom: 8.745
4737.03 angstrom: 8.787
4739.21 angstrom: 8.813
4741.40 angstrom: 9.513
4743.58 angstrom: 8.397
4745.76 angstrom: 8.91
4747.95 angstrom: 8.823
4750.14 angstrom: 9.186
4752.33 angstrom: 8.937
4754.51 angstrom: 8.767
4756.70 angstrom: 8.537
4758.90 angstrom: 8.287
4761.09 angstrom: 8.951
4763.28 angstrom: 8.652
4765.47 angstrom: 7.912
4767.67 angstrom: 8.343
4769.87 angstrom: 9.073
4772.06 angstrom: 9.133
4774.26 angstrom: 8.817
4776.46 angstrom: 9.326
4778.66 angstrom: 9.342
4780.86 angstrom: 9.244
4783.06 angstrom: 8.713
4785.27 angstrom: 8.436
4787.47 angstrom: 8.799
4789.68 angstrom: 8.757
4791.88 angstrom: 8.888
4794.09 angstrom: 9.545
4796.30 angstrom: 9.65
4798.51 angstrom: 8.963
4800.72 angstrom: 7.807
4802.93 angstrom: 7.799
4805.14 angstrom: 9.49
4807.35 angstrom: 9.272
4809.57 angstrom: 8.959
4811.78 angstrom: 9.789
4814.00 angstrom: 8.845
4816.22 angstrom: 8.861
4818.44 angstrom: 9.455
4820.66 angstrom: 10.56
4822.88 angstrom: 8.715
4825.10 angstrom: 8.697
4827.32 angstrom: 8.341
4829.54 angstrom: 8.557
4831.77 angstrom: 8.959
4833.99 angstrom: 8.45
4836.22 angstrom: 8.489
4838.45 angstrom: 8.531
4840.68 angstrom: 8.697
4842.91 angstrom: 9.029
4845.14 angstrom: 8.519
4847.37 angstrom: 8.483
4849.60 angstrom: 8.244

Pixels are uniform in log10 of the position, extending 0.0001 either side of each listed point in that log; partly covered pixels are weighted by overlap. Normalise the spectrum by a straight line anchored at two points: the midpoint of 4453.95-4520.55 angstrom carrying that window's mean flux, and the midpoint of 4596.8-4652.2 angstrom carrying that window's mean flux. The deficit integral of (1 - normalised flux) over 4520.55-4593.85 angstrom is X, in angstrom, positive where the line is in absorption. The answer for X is 2.10 angstrom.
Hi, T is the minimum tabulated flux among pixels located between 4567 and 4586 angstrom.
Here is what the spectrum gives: 7.909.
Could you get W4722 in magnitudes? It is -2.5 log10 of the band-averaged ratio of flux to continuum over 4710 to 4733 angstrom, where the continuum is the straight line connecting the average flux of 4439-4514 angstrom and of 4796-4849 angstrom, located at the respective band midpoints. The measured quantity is 0.01 mag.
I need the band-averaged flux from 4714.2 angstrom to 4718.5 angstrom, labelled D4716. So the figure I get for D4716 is 8.72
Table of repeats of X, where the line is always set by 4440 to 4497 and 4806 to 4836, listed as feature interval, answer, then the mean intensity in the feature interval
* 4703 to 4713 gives 0.6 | 8.25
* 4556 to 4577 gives -0.9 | 8.78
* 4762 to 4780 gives 0.2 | 8.83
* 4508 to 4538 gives 0.2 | 8.27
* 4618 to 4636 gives -1.4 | 9.23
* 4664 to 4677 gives 0.5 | 8.34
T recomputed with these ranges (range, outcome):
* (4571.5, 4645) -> 7.678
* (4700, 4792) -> 7.597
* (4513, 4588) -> 7.149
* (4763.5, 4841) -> 7.799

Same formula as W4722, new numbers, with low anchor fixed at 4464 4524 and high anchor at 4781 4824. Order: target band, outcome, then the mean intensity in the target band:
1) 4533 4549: 0.03 mag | 8.37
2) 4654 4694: 0.03 mag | 8.57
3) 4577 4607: 0.04 mag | 8.4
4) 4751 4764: 0.03 mag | 8.7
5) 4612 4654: -0.02 mag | 8.9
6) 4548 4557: 0.04 mag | 8.31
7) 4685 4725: 0.05 mag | 8.49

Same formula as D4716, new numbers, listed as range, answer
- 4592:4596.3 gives 8.04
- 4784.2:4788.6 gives 8.62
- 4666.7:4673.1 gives 8.47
